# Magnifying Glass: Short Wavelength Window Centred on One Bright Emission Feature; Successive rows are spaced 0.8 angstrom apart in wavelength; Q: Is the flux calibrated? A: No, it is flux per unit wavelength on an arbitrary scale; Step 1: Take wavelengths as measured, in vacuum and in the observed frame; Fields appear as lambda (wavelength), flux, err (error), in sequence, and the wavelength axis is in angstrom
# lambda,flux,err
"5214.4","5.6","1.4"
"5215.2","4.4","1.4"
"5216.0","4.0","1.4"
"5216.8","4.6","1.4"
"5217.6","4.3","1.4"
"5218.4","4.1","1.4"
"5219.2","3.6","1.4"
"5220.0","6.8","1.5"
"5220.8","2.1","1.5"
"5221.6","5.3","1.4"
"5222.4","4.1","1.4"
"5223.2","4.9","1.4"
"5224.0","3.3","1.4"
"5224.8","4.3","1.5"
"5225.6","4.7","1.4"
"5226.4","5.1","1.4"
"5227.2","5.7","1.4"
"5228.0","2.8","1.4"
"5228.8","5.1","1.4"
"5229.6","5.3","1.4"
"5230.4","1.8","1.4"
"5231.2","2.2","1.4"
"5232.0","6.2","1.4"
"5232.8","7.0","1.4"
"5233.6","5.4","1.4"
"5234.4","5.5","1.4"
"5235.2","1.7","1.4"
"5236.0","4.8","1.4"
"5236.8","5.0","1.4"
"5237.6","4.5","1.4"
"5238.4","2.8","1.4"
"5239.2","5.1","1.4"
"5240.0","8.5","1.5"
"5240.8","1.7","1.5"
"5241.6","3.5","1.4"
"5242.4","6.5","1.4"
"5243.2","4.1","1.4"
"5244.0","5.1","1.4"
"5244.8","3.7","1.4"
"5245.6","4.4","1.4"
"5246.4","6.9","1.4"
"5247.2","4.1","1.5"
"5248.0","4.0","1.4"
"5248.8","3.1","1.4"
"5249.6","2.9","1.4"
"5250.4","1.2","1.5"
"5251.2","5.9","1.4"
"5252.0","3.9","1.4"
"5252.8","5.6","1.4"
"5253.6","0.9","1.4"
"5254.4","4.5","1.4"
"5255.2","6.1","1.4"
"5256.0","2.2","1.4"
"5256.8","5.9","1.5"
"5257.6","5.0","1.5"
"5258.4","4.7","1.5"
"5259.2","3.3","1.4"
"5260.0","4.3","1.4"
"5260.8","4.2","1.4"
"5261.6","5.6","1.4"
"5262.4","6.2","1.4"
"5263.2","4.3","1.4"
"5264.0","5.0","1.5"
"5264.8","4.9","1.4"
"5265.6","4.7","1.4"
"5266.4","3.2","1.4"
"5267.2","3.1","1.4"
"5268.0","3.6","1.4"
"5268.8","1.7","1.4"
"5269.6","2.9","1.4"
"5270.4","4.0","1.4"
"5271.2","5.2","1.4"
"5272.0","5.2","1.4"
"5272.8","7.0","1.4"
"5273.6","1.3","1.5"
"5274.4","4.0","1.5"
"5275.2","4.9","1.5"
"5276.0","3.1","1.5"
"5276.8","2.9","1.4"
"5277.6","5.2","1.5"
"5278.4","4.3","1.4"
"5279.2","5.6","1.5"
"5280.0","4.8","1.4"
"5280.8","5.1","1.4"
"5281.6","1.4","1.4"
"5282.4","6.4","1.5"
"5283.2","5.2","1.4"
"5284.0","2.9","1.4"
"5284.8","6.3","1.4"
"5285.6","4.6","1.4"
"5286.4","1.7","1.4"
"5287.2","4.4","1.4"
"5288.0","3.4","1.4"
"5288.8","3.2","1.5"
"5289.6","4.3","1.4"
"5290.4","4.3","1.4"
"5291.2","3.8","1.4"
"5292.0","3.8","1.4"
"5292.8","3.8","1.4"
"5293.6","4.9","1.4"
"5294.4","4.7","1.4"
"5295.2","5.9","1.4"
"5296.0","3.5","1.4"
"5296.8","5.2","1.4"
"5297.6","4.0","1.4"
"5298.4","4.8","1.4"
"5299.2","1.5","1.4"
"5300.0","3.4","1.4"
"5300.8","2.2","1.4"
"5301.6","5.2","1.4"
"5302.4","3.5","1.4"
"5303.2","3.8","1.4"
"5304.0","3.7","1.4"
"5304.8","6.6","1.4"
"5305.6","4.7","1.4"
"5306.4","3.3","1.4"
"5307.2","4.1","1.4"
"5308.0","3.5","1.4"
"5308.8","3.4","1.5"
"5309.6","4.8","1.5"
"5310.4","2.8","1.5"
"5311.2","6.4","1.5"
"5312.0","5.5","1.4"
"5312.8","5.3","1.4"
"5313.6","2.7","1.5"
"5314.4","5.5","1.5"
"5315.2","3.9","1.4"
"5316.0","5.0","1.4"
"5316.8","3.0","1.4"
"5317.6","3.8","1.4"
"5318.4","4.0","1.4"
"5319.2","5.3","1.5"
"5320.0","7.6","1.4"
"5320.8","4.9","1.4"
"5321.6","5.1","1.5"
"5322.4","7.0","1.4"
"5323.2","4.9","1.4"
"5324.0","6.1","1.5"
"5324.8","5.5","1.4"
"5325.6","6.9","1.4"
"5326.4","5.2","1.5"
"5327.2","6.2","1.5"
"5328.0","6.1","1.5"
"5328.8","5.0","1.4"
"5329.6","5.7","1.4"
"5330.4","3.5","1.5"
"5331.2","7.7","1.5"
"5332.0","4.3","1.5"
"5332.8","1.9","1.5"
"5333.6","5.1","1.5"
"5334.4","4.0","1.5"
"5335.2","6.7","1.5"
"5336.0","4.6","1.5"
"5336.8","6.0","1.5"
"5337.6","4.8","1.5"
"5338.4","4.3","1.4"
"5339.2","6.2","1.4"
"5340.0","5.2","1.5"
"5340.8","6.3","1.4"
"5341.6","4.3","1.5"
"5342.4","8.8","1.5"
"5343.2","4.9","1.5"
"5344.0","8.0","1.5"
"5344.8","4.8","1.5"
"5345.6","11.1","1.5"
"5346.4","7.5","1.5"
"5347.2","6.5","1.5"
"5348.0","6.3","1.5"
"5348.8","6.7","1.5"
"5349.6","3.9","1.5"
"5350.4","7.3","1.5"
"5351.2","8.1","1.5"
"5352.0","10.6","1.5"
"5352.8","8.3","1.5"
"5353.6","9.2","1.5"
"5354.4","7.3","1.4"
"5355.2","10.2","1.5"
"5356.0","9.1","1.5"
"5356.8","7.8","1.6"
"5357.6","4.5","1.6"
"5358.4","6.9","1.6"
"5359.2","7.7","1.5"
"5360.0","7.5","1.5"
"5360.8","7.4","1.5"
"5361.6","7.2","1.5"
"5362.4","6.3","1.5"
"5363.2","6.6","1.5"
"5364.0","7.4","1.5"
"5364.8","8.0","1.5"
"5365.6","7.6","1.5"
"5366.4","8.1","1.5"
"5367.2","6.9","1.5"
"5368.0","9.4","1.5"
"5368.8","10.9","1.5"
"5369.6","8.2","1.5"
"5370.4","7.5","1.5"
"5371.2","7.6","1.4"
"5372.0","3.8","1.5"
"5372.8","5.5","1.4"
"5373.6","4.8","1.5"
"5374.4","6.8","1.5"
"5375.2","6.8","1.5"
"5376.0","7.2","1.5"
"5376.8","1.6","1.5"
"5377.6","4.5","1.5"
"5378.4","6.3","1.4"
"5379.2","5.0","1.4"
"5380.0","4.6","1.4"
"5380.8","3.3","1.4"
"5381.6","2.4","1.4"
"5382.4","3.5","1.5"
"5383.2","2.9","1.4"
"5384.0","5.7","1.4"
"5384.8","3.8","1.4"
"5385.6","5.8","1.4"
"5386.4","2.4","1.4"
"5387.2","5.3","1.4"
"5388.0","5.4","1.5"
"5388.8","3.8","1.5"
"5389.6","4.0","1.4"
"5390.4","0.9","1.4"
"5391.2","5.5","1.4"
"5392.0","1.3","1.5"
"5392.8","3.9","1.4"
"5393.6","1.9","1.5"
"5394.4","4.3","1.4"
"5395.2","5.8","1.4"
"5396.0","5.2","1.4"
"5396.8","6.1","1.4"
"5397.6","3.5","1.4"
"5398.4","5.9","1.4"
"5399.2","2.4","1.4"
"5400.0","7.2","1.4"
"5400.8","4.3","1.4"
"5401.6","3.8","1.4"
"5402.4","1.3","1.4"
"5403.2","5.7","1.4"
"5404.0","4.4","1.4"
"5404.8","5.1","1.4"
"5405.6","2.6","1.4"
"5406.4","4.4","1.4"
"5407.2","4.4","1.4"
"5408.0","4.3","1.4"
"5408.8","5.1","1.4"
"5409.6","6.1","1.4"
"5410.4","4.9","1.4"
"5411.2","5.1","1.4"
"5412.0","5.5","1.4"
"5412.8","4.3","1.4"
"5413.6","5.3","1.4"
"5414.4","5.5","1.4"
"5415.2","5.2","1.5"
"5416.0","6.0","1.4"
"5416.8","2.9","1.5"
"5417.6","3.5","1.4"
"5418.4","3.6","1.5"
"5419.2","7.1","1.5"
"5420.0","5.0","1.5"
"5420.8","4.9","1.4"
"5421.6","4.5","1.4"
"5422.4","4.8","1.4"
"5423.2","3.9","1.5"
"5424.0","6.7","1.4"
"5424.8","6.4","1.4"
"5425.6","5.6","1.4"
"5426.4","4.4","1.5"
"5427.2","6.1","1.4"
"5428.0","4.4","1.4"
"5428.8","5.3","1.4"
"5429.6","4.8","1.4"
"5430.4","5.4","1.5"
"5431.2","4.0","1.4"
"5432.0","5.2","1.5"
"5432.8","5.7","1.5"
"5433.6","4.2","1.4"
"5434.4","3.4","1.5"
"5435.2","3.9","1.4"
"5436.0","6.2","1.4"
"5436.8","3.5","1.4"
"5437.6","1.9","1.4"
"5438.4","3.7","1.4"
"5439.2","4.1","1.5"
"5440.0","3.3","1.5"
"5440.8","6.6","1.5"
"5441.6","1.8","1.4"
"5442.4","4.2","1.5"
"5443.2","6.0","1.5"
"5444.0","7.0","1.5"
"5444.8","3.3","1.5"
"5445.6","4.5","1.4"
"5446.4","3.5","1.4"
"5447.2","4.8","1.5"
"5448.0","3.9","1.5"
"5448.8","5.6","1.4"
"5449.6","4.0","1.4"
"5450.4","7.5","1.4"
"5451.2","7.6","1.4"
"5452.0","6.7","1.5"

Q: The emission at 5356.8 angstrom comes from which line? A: Mg II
